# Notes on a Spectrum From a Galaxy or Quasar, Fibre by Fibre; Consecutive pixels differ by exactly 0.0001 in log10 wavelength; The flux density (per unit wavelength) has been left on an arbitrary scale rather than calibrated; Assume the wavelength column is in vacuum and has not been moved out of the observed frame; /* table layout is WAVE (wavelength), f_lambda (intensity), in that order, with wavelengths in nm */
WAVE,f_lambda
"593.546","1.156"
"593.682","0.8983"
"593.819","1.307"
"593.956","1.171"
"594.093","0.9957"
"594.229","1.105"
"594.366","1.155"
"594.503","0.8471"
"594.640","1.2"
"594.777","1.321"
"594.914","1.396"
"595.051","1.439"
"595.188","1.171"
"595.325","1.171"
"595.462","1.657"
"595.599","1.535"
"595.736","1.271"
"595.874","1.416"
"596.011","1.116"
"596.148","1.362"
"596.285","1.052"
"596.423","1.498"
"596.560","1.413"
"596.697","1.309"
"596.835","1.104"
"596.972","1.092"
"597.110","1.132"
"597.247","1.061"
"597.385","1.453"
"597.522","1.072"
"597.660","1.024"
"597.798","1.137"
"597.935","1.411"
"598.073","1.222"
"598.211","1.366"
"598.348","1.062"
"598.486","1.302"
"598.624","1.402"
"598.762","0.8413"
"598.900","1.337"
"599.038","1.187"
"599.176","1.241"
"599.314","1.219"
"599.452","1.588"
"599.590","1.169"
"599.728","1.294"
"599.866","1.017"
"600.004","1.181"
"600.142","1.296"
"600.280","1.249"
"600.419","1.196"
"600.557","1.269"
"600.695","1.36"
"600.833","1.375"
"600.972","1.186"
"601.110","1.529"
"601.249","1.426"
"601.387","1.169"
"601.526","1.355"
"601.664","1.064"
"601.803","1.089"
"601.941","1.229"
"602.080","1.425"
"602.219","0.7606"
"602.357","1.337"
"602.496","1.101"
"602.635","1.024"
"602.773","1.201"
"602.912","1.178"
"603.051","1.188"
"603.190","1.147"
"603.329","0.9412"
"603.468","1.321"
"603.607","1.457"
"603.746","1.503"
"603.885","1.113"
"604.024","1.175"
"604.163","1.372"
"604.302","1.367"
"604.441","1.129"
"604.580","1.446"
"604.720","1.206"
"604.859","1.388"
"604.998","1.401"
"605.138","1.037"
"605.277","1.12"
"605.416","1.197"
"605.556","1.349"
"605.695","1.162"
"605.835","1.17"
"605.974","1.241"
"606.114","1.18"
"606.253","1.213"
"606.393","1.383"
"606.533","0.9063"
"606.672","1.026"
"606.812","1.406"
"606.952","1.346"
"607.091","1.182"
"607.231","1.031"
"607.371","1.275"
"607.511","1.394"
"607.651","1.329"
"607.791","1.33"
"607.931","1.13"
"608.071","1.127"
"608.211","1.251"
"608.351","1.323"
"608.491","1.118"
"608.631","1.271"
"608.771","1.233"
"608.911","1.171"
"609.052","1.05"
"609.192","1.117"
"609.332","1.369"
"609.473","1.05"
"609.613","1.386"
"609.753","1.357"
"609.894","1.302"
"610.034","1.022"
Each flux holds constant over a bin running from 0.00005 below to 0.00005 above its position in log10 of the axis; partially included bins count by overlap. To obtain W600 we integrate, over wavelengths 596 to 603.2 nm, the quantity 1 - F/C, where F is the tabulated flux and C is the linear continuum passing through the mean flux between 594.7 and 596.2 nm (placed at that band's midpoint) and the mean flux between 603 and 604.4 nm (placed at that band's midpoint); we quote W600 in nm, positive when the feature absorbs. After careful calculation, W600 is 0.433 nm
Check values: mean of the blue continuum 1.35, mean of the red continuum 1.26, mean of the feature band 1.22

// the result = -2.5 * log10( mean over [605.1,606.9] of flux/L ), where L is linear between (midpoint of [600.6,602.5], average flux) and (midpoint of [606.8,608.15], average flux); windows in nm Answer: 0.05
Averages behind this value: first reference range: 1.25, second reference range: 1.25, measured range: 1.19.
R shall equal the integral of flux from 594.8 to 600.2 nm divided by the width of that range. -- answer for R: 1.26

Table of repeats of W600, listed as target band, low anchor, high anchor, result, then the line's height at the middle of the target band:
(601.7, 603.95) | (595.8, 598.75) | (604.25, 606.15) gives 0.09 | 1.24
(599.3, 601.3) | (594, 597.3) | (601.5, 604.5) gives -0.12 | 1.22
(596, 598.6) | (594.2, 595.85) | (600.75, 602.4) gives 0.09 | 1.27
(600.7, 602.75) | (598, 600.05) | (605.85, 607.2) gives -0.01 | 1.22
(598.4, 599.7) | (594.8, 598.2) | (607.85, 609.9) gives 0.01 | 1.26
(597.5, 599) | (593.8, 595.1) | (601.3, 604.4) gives -0.01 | 1.19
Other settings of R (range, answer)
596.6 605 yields 1.23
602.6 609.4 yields 1.23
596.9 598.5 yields 1.19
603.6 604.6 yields 1.31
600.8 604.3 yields 1.23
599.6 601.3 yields 1.28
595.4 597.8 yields 1.26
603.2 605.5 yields 1.26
